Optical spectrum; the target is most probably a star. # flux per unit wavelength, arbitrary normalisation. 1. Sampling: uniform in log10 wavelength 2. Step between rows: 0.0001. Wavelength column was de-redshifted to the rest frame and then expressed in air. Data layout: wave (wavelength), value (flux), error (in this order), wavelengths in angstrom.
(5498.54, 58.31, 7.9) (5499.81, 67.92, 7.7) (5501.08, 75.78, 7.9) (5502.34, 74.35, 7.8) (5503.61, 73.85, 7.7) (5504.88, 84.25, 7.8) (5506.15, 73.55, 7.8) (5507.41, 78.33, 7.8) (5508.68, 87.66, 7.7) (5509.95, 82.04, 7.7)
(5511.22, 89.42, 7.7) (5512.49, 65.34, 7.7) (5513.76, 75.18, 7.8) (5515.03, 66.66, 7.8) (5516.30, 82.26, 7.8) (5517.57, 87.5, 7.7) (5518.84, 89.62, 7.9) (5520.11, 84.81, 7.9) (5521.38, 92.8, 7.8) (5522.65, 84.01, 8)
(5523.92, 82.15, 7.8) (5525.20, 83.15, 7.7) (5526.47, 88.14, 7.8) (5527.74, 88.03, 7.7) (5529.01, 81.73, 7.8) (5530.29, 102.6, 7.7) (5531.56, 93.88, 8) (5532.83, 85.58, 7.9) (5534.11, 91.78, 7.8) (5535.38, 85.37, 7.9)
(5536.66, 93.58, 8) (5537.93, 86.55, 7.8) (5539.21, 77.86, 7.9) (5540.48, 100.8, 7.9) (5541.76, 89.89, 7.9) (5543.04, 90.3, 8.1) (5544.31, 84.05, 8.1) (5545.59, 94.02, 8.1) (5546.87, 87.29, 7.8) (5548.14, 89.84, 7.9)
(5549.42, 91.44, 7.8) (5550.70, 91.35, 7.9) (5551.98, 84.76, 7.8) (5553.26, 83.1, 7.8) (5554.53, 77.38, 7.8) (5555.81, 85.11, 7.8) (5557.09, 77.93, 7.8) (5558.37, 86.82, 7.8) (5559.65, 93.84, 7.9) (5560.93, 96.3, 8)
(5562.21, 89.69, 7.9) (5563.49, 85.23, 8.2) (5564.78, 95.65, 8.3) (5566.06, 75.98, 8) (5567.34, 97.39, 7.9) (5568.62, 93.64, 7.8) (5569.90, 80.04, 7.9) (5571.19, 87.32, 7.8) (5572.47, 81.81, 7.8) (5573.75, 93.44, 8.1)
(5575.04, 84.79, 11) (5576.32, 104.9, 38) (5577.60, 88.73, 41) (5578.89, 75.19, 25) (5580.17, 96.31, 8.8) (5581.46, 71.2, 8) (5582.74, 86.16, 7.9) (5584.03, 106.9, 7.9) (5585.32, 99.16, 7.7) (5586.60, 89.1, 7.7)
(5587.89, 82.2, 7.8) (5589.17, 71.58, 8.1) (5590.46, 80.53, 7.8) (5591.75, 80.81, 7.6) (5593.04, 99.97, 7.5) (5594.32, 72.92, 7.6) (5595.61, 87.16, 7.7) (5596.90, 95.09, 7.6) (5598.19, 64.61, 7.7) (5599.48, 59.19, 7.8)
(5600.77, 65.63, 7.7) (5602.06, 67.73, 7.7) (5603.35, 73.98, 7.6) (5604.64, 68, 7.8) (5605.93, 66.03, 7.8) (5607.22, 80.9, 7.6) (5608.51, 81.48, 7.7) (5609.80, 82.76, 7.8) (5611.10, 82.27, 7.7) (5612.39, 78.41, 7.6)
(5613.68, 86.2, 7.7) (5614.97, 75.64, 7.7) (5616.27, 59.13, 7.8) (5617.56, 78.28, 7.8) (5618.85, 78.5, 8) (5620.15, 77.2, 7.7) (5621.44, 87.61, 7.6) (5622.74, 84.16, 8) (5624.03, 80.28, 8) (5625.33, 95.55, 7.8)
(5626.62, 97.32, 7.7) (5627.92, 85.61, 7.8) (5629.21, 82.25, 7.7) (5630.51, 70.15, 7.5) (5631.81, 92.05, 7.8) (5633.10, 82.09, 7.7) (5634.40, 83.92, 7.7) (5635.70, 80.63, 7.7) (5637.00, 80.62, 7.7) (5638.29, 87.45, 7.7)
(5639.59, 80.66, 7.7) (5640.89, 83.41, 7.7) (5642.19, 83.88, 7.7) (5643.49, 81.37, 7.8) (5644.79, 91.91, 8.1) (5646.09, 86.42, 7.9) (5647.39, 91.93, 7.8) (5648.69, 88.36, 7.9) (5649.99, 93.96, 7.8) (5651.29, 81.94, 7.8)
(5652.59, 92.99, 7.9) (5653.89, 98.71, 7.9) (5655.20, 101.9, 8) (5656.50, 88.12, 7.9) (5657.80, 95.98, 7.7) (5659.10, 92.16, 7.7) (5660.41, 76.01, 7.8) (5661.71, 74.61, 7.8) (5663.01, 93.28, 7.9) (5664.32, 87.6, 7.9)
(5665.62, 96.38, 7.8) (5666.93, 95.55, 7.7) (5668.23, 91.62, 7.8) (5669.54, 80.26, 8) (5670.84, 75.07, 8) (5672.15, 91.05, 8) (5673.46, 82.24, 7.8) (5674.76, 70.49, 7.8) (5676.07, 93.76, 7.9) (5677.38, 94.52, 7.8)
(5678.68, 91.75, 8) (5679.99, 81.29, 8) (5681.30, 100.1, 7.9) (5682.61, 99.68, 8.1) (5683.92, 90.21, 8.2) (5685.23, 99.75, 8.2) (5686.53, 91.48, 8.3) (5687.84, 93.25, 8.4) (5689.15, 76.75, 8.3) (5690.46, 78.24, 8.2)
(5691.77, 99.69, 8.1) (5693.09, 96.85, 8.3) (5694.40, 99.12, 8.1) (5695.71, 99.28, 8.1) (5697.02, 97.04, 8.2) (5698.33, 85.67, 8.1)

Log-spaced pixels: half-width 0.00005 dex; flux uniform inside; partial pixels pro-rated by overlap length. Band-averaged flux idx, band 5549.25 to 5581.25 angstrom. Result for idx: 87.6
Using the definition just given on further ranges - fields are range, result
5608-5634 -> 81.9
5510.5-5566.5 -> 86.6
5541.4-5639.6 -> 83.8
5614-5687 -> 86.6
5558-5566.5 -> 89.4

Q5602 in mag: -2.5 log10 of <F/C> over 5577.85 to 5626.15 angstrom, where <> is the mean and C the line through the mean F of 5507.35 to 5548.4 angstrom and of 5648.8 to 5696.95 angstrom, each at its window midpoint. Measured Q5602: 0.102 mag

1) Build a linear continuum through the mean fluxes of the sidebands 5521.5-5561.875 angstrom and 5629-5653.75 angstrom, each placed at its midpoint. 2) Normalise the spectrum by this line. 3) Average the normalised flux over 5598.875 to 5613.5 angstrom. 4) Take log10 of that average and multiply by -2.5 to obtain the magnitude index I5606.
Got 0.17 mag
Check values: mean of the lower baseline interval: 88.1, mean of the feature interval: 73.8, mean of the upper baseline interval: 85.4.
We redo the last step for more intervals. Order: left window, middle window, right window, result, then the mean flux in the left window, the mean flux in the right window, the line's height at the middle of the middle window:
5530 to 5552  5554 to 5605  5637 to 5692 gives 0.065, 90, 88.5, 89.5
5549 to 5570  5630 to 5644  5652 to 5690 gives 0.081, 87.5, 89.5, 88.9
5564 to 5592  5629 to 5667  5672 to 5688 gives 0.031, 87.5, 90.7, 89.7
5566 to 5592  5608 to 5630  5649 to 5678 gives 0.078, 87.4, 88.5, 87.9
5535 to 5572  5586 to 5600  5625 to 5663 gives 0.092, 88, 87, 87.6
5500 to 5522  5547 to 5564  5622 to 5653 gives -0.067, 79.9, 85.7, 82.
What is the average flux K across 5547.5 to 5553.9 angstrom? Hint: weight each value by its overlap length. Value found 88.2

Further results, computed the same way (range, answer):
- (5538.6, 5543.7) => 89.8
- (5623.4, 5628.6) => 89.7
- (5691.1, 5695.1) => 98.3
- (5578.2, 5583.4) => 82.3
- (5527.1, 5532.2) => 91.7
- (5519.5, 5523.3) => 87.3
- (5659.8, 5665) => 83.1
